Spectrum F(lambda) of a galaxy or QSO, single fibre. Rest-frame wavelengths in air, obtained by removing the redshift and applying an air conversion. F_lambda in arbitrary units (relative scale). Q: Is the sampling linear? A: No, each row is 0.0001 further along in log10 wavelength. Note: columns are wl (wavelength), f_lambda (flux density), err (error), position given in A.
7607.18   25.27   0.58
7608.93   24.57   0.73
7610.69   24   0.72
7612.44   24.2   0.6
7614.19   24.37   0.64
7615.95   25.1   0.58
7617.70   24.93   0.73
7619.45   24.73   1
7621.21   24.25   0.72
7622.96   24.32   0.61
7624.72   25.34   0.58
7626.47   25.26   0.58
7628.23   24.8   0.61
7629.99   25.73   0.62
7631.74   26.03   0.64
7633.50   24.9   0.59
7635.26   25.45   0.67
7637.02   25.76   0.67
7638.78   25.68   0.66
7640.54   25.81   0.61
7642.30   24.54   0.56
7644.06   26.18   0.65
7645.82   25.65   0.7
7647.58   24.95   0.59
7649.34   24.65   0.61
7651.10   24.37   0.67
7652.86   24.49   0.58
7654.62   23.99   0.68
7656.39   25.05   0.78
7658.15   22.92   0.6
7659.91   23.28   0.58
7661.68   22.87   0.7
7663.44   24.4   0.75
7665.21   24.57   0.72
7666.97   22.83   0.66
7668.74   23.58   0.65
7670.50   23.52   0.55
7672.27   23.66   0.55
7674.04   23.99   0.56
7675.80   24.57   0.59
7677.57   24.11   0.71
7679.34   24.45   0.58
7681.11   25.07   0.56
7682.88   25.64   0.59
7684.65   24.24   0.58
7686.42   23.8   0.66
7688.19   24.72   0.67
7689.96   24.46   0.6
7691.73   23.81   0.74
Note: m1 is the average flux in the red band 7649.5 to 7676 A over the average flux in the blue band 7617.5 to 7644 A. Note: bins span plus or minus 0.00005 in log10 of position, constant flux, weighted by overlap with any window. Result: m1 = 0.95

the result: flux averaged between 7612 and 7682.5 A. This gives 24.6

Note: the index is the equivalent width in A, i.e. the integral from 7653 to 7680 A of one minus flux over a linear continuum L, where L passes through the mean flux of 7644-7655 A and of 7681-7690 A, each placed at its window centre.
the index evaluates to 1.0 A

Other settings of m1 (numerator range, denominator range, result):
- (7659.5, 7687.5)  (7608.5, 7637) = 0.97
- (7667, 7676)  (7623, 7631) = 0.94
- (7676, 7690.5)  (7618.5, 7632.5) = 0.98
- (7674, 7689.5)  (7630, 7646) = 0.96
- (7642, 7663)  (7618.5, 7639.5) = 0.97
